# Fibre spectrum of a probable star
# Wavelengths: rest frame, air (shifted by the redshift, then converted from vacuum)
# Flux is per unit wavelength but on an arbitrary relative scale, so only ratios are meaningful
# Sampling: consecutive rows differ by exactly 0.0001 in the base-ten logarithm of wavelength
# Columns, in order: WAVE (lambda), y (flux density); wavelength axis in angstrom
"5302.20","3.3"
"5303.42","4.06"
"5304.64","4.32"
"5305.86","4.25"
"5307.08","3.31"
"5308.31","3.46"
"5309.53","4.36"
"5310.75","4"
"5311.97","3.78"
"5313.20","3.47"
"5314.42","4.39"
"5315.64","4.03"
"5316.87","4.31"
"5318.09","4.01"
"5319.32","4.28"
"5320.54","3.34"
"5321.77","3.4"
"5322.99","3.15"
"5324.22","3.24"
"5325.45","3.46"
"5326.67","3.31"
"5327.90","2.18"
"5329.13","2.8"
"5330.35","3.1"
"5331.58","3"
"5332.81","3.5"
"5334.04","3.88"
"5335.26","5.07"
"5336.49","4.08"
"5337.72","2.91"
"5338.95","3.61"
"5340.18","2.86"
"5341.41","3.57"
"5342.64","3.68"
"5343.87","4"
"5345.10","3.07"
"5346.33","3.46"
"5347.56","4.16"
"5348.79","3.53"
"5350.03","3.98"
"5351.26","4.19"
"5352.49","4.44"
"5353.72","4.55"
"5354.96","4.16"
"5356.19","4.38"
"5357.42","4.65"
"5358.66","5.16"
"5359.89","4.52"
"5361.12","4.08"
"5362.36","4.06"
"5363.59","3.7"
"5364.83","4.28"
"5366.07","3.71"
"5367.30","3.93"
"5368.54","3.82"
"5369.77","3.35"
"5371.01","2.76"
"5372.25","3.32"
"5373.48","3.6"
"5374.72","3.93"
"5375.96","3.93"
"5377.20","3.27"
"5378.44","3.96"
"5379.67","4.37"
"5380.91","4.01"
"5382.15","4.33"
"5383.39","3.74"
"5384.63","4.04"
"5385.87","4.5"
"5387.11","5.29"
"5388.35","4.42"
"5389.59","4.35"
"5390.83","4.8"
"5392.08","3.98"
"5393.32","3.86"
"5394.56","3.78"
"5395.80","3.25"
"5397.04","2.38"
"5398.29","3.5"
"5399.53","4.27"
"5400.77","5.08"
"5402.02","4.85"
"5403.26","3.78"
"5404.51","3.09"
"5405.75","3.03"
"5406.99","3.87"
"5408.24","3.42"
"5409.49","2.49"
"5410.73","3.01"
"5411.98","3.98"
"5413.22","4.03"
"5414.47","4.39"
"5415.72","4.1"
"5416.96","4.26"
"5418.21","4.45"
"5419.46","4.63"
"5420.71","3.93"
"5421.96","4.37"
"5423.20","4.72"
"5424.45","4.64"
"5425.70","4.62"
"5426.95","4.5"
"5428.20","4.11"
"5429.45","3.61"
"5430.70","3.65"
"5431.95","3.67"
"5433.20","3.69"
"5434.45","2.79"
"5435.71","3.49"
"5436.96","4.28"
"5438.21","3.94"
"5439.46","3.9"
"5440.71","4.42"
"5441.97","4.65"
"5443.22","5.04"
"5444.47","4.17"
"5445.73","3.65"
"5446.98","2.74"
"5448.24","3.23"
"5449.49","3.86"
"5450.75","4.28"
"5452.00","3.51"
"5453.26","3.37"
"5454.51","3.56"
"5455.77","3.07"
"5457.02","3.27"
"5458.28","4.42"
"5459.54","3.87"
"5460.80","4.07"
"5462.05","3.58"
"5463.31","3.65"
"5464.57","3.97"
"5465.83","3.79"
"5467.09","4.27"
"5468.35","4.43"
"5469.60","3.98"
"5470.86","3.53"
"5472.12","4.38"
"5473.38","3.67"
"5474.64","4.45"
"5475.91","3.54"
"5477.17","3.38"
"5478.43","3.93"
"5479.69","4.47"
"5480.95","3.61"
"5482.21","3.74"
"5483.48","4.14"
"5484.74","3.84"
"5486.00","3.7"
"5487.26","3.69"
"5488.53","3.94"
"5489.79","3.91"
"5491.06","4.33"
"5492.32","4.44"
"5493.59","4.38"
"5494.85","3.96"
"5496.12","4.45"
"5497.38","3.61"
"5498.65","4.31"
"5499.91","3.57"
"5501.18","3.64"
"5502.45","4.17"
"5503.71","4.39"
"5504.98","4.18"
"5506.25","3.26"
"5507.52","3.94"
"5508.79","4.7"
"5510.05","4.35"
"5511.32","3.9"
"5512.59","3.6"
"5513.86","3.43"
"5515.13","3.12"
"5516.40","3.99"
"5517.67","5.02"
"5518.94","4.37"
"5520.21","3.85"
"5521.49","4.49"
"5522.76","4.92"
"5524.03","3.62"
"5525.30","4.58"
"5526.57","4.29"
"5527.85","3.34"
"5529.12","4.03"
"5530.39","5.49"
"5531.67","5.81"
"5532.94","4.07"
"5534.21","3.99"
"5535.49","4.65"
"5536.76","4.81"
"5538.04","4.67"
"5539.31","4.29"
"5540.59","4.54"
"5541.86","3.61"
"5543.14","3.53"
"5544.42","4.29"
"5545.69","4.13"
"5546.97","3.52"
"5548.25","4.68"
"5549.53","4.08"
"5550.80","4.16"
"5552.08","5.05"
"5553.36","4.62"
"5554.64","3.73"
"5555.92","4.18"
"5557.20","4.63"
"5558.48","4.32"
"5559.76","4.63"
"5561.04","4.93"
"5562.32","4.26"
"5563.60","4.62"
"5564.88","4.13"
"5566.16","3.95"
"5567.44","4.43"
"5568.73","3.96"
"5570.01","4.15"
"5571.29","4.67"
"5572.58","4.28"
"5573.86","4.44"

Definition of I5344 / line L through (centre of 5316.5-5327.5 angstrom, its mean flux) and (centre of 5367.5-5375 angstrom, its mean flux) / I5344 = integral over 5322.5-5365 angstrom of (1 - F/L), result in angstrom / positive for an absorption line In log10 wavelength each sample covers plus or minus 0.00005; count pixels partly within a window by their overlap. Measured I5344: -2.9 angstrom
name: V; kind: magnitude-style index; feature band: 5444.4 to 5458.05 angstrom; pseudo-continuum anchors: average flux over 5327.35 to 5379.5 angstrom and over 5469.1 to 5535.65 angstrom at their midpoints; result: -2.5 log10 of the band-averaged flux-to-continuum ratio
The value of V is 0.13 mag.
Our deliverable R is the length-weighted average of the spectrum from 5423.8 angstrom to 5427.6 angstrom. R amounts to 4.58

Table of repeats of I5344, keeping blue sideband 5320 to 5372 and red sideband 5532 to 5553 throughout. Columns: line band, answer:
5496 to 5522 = 1.12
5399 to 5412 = 0.62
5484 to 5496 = 0.26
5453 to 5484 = 1.67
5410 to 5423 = -0.67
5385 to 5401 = -0.99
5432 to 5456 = 1.31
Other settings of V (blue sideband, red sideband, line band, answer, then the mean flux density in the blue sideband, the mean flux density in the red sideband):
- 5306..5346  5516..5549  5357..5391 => -0.08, 3.59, 4.33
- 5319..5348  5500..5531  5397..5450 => -0.04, 3.45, 4.1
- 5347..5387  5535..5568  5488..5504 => 0.04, 4.03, 4.32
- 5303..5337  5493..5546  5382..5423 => -0.02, 3.69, 4.18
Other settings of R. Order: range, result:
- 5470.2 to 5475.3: 4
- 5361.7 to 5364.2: 3.88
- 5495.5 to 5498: 4.04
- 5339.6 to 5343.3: 3.38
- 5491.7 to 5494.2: 4.4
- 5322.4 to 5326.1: 3.28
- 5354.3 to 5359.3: 4.58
